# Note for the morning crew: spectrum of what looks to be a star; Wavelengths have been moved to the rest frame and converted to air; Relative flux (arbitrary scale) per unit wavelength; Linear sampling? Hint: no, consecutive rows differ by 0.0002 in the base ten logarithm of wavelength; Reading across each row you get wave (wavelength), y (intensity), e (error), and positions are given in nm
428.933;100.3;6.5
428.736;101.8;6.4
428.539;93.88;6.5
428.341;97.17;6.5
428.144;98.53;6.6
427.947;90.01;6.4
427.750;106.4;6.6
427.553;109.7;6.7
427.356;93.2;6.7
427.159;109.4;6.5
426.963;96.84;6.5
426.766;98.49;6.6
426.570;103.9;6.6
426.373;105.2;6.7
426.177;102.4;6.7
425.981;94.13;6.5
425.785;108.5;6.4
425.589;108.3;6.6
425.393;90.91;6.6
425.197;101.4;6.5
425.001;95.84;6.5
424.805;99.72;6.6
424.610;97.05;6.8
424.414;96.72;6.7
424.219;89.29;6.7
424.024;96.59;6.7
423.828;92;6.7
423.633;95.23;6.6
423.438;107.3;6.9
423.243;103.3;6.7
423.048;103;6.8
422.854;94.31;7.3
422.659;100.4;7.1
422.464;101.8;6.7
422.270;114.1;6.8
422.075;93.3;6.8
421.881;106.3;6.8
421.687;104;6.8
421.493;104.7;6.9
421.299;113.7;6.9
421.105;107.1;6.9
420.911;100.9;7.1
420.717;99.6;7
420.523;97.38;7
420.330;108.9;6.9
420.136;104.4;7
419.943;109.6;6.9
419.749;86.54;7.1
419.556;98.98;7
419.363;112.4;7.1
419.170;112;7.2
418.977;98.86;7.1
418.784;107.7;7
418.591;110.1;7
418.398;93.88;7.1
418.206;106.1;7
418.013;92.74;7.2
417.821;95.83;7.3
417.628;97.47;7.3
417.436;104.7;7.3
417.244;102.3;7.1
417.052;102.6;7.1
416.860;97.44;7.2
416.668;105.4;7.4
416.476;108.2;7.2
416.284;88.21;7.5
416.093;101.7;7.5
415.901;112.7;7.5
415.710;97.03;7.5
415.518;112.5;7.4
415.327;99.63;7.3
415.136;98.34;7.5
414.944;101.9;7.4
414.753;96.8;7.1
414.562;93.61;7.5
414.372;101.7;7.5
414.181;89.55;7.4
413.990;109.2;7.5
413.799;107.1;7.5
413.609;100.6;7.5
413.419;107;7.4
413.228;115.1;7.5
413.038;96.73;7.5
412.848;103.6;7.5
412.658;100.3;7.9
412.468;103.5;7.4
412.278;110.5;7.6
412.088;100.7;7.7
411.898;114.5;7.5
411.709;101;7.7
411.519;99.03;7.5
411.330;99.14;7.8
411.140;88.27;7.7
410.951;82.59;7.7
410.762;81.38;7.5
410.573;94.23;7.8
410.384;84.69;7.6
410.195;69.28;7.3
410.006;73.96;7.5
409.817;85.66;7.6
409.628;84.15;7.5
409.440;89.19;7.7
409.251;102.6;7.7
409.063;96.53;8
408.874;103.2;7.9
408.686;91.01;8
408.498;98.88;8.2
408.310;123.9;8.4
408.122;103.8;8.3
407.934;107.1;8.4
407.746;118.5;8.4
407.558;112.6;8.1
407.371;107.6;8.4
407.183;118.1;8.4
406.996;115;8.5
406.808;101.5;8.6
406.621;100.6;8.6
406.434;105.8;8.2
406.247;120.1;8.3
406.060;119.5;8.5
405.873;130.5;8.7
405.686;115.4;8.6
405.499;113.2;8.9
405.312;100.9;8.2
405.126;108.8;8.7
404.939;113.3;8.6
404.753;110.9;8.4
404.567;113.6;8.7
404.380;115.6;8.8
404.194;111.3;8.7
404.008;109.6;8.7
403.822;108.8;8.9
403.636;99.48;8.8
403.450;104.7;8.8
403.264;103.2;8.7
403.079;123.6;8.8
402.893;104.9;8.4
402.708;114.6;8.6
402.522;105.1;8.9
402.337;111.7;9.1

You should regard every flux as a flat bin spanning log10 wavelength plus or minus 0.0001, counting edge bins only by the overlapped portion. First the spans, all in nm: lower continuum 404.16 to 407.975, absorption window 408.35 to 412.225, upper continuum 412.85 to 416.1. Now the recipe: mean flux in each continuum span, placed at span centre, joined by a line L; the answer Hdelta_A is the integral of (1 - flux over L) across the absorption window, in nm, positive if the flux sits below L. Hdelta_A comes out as 0.53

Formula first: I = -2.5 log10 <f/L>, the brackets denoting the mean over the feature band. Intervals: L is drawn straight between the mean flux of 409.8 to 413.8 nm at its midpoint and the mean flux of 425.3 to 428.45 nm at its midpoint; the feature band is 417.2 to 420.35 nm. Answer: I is -0.04 mag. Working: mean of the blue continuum 96.3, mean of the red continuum 101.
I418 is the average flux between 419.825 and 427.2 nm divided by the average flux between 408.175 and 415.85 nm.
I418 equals 1.04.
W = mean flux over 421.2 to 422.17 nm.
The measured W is 105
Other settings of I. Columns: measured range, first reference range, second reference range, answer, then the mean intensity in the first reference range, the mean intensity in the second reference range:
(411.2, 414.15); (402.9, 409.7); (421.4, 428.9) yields 0.017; 108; 100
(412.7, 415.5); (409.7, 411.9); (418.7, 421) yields -0.090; 88.4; 103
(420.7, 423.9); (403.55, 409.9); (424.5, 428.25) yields -0.006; 108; 101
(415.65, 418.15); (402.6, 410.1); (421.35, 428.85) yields 0.027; 107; 100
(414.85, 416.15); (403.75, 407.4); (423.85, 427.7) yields 0.028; 112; 99.8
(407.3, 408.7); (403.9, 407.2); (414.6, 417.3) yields 0.009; 112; 102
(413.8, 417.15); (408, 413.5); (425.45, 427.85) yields -0.028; 96.7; 103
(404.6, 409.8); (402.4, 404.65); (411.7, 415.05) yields -0.005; 110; 103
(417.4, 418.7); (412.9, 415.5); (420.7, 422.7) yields 0.034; 102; 104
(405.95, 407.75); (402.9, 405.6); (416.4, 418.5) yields -0.039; 110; 101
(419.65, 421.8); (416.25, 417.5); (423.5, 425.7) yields -0.043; 102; 96.9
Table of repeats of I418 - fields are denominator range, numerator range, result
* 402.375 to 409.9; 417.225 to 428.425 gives 0.94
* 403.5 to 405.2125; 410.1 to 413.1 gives 0.87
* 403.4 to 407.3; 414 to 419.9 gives 0.91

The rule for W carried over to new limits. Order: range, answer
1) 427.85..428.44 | 95.2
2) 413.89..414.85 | 98.2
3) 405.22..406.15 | 116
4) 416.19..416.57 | 98.1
